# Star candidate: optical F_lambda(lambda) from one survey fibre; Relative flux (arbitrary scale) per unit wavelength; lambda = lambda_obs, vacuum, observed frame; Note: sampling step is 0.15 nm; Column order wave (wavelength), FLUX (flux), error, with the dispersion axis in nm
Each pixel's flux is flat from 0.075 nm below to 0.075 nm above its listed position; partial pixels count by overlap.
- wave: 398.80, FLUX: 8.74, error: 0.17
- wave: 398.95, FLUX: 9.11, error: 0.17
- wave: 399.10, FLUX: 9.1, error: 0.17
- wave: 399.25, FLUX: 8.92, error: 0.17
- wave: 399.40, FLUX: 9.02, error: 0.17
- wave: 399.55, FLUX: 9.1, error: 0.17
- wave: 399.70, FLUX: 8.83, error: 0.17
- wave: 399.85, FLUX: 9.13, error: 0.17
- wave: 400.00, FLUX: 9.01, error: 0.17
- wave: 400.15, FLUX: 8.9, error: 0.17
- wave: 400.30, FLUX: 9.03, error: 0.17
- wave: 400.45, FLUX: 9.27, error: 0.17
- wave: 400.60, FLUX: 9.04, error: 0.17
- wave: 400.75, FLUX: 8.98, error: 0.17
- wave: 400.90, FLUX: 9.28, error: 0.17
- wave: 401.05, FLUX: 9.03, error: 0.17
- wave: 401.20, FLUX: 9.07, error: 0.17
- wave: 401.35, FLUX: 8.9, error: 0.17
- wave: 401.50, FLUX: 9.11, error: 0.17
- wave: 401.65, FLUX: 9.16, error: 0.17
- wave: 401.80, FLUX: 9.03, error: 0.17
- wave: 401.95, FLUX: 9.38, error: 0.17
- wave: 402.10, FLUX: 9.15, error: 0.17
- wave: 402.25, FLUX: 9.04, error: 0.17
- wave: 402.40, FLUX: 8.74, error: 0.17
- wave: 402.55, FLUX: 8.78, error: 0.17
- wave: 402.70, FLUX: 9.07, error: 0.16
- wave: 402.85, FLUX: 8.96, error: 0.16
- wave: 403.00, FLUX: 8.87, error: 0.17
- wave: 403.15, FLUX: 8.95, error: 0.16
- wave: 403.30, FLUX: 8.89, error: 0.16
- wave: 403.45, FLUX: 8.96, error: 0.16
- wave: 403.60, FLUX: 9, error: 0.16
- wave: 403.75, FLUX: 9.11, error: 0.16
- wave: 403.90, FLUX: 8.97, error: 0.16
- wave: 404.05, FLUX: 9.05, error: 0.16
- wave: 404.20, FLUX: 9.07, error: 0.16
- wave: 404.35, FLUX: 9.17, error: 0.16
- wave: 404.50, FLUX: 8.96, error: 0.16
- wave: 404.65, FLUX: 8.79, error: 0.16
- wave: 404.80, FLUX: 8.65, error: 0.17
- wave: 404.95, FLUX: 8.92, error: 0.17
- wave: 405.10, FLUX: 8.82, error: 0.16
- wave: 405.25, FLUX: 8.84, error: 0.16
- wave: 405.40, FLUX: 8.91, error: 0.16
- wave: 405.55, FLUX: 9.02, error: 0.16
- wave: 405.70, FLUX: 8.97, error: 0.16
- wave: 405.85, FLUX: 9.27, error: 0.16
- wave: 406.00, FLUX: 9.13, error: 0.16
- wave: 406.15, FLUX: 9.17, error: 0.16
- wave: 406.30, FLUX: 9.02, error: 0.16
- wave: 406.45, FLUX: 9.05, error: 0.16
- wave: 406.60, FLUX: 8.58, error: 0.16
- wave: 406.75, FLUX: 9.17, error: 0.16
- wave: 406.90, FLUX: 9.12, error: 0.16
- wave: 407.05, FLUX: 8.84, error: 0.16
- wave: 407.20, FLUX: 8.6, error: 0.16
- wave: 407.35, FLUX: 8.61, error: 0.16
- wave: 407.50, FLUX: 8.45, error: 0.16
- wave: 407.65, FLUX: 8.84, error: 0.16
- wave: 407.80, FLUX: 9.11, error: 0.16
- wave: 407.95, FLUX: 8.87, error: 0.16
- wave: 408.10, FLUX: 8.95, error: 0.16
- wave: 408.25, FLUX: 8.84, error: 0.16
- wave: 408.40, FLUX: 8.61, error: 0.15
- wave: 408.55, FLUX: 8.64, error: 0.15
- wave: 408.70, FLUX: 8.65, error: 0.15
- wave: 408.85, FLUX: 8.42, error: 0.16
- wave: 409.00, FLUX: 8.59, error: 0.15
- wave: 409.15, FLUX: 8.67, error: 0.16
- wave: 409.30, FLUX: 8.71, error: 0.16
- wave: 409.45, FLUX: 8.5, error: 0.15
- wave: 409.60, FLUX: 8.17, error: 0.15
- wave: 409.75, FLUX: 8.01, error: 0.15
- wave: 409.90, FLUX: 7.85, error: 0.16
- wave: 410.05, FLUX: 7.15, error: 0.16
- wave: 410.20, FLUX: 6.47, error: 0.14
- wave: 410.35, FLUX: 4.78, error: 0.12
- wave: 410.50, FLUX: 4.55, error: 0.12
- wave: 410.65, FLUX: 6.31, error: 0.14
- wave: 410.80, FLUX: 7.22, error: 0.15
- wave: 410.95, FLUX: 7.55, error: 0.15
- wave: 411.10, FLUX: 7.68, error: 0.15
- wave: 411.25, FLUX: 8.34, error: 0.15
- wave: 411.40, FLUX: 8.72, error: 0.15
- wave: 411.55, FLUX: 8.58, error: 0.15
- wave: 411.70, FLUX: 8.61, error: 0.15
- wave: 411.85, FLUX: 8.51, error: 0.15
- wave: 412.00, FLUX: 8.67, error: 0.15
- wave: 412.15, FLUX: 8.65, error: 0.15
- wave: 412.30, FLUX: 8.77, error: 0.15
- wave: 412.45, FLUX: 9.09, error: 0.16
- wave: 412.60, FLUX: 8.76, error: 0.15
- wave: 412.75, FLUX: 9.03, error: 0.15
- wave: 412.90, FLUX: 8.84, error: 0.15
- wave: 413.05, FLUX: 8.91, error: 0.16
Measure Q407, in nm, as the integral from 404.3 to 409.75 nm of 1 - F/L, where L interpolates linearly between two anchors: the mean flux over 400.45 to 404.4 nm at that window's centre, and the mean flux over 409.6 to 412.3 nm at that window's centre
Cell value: -0.38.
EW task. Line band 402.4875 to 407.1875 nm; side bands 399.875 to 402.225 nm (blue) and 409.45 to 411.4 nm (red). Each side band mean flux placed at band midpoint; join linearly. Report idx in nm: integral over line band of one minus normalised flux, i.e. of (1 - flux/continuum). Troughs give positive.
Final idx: -0.385 nm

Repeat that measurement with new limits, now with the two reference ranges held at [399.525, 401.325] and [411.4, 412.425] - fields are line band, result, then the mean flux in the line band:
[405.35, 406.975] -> -0.03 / 9.04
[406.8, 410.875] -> 0.33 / 8.06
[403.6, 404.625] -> -0.01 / 9.04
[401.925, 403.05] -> 0.00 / 8.98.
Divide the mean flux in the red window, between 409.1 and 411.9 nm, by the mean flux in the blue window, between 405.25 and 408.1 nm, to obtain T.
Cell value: 0.85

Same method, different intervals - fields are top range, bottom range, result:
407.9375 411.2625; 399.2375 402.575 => 0.86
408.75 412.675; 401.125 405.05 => 0.88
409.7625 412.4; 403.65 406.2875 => 0.84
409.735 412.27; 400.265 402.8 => 0.83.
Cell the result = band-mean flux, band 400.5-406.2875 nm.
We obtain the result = 9.01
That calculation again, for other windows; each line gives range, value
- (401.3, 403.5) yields 9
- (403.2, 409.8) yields 8.84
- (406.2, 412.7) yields 8.27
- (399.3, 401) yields 9.05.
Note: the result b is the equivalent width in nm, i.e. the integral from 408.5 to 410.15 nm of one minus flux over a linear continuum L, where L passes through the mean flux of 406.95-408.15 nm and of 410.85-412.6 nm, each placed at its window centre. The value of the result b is 0.07 nm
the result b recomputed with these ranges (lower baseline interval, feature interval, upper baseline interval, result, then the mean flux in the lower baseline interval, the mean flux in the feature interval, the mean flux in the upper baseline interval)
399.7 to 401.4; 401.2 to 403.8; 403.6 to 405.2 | 0.00 nm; 9.05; 9.01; 8.95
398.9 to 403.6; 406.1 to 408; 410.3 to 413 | -0.10 nm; 9.03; 8.88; 7.96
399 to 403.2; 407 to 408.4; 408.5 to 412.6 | -0.09 nm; 9.03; 8.78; 7.93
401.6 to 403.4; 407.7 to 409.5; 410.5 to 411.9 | -0.13 nm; 9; 8.72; 7.75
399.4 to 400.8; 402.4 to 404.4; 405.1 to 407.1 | 0.01 nm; 9.03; 8.98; 9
